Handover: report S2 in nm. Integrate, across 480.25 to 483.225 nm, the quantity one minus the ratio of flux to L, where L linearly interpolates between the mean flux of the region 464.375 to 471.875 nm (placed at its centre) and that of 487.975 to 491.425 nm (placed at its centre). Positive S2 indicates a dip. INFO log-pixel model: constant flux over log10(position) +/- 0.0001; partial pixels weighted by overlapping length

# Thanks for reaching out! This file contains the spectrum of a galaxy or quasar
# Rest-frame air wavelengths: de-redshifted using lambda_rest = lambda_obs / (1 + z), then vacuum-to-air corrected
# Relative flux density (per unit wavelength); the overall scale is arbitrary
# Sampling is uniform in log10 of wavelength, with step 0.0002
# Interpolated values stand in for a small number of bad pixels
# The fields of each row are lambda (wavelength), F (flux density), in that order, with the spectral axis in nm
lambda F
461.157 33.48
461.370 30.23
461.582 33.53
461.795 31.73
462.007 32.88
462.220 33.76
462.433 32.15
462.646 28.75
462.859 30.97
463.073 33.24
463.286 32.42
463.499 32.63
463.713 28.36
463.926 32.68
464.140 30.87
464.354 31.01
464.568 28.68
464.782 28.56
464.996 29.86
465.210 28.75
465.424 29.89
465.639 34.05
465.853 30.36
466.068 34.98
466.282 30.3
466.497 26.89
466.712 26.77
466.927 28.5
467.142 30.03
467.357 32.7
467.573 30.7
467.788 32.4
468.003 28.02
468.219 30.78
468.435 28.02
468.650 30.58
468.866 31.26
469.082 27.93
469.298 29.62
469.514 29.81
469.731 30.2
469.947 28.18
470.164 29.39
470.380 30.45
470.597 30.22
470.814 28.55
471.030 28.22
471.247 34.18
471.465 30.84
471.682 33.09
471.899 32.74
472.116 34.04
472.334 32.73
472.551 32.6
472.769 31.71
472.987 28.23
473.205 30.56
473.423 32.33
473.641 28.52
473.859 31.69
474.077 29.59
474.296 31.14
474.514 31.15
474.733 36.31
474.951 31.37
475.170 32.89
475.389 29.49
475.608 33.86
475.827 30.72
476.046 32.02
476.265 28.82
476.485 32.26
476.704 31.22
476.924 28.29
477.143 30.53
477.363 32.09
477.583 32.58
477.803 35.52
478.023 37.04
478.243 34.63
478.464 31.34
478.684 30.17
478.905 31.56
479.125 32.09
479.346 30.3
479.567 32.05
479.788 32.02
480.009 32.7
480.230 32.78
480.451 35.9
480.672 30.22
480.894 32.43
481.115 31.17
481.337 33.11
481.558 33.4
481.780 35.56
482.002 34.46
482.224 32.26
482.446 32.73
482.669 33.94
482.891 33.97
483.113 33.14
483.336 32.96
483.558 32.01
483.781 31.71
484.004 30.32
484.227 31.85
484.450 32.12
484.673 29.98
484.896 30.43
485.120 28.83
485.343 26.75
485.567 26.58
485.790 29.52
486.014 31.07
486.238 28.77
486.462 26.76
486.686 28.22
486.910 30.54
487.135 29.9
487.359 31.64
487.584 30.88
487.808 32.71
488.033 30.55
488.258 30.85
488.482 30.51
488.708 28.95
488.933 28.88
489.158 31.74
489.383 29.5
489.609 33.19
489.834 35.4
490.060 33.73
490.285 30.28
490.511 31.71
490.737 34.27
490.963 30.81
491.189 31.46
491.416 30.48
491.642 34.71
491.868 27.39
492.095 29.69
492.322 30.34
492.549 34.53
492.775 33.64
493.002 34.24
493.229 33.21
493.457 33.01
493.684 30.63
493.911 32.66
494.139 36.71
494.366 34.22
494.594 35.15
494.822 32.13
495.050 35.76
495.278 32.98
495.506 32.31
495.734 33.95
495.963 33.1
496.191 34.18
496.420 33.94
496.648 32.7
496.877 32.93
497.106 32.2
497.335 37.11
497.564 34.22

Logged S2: -0.22 nm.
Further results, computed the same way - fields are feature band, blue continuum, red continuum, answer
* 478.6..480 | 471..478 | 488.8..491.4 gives 0.01 nm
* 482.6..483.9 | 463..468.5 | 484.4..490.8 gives -0.10 nm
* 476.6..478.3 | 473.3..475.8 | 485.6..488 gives -0.08 nm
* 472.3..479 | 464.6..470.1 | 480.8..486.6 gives -0.23 nm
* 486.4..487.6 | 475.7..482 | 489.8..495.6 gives 0.11 nm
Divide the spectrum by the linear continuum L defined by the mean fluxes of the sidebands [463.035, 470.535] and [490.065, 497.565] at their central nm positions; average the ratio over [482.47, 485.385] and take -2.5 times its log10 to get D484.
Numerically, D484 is 0.01 mag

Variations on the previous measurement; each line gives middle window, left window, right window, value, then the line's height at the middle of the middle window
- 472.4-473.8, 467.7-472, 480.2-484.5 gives 0.004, 30.9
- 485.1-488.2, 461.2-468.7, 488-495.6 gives 0.086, 32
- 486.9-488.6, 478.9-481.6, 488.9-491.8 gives 0.040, 32.1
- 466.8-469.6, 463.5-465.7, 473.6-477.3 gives 0.021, 30.6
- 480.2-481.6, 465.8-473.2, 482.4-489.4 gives -0.075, 30.5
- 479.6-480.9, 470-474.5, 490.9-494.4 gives -0.038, 31.5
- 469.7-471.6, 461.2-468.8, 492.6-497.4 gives 0.044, 31.3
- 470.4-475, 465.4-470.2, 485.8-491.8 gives -0.039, 30.3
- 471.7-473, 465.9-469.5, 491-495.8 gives -0.065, 30.5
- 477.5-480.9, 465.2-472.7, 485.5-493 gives -0.067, 30.8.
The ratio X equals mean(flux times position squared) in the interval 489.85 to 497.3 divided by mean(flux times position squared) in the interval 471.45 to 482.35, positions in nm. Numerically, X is 1.10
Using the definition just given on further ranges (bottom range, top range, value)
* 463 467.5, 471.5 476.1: 1.08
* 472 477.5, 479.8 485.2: 1.07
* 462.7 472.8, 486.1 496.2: 1.15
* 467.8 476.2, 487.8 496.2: 1.14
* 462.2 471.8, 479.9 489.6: 1.11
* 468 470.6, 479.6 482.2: 1.17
